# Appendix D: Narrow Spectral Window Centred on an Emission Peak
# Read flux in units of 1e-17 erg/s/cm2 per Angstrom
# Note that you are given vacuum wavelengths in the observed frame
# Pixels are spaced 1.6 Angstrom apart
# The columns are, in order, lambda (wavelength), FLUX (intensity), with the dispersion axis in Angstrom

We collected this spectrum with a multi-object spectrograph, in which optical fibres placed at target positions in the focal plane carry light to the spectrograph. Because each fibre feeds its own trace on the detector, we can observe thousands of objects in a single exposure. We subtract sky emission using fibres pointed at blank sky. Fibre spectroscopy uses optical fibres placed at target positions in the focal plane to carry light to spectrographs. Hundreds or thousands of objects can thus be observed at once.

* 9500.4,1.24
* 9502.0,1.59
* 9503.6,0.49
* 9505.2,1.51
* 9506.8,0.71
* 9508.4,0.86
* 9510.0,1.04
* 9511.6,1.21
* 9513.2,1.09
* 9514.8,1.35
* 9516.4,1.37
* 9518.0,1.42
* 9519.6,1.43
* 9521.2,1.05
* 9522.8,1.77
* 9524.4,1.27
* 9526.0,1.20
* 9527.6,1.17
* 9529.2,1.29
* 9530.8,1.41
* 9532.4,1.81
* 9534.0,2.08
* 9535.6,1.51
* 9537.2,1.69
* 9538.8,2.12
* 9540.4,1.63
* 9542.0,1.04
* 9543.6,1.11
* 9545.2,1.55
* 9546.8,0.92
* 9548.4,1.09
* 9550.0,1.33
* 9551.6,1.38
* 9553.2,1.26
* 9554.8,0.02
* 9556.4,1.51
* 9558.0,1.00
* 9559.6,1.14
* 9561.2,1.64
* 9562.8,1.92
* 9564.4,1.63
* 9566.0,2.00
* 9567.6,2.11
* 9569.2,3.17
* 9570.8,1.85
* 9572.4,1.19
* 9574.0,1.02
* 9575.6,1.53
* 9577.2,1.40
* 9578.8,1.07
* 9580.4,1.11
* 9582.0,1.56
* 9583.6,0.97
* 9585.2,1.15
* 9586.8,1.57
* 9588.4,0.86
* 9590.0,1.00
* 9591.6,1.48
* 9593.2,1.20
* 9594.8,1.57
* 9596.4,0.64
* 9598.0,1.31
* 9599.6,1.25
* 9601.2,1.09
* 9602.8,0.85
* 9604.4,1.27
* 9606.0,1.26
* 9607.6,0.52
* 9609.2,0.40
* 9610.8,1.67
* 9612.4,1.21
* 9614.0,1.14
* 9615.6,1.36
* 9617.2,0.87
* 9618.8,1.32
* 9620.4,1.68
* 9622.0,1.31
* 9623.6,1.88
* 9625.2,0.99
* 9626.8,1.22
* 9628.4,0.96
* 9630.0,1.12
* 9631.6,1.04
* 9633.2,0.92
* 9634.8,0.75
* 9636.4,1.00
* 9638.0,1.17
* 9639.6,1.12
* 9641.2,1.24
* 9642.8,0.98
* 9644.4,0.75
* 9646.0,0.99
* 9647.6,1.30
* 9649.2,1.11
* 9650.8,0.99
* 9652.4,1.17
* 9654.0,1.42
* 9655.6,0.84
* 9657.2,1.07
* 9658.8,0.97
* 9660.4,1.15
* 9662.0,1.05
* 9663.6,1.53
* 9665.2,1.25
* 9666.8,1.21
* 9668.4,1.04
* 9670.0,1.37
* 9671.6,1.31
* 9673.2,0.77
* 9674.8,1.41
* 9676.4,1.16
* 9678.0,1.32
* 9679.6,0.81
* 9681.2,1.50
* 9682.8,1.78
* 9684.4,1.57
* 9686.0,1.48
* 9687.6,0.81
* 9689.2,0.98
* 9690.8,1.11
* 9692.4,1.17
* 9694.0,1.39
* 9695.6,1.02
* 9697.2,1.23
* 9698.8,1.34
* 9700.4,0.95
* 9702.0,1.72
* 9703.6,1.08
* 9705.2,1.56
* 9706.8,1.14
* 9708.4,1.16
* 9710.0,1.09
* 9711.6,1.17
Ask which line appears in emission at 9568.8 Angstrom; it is [N II] 6583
